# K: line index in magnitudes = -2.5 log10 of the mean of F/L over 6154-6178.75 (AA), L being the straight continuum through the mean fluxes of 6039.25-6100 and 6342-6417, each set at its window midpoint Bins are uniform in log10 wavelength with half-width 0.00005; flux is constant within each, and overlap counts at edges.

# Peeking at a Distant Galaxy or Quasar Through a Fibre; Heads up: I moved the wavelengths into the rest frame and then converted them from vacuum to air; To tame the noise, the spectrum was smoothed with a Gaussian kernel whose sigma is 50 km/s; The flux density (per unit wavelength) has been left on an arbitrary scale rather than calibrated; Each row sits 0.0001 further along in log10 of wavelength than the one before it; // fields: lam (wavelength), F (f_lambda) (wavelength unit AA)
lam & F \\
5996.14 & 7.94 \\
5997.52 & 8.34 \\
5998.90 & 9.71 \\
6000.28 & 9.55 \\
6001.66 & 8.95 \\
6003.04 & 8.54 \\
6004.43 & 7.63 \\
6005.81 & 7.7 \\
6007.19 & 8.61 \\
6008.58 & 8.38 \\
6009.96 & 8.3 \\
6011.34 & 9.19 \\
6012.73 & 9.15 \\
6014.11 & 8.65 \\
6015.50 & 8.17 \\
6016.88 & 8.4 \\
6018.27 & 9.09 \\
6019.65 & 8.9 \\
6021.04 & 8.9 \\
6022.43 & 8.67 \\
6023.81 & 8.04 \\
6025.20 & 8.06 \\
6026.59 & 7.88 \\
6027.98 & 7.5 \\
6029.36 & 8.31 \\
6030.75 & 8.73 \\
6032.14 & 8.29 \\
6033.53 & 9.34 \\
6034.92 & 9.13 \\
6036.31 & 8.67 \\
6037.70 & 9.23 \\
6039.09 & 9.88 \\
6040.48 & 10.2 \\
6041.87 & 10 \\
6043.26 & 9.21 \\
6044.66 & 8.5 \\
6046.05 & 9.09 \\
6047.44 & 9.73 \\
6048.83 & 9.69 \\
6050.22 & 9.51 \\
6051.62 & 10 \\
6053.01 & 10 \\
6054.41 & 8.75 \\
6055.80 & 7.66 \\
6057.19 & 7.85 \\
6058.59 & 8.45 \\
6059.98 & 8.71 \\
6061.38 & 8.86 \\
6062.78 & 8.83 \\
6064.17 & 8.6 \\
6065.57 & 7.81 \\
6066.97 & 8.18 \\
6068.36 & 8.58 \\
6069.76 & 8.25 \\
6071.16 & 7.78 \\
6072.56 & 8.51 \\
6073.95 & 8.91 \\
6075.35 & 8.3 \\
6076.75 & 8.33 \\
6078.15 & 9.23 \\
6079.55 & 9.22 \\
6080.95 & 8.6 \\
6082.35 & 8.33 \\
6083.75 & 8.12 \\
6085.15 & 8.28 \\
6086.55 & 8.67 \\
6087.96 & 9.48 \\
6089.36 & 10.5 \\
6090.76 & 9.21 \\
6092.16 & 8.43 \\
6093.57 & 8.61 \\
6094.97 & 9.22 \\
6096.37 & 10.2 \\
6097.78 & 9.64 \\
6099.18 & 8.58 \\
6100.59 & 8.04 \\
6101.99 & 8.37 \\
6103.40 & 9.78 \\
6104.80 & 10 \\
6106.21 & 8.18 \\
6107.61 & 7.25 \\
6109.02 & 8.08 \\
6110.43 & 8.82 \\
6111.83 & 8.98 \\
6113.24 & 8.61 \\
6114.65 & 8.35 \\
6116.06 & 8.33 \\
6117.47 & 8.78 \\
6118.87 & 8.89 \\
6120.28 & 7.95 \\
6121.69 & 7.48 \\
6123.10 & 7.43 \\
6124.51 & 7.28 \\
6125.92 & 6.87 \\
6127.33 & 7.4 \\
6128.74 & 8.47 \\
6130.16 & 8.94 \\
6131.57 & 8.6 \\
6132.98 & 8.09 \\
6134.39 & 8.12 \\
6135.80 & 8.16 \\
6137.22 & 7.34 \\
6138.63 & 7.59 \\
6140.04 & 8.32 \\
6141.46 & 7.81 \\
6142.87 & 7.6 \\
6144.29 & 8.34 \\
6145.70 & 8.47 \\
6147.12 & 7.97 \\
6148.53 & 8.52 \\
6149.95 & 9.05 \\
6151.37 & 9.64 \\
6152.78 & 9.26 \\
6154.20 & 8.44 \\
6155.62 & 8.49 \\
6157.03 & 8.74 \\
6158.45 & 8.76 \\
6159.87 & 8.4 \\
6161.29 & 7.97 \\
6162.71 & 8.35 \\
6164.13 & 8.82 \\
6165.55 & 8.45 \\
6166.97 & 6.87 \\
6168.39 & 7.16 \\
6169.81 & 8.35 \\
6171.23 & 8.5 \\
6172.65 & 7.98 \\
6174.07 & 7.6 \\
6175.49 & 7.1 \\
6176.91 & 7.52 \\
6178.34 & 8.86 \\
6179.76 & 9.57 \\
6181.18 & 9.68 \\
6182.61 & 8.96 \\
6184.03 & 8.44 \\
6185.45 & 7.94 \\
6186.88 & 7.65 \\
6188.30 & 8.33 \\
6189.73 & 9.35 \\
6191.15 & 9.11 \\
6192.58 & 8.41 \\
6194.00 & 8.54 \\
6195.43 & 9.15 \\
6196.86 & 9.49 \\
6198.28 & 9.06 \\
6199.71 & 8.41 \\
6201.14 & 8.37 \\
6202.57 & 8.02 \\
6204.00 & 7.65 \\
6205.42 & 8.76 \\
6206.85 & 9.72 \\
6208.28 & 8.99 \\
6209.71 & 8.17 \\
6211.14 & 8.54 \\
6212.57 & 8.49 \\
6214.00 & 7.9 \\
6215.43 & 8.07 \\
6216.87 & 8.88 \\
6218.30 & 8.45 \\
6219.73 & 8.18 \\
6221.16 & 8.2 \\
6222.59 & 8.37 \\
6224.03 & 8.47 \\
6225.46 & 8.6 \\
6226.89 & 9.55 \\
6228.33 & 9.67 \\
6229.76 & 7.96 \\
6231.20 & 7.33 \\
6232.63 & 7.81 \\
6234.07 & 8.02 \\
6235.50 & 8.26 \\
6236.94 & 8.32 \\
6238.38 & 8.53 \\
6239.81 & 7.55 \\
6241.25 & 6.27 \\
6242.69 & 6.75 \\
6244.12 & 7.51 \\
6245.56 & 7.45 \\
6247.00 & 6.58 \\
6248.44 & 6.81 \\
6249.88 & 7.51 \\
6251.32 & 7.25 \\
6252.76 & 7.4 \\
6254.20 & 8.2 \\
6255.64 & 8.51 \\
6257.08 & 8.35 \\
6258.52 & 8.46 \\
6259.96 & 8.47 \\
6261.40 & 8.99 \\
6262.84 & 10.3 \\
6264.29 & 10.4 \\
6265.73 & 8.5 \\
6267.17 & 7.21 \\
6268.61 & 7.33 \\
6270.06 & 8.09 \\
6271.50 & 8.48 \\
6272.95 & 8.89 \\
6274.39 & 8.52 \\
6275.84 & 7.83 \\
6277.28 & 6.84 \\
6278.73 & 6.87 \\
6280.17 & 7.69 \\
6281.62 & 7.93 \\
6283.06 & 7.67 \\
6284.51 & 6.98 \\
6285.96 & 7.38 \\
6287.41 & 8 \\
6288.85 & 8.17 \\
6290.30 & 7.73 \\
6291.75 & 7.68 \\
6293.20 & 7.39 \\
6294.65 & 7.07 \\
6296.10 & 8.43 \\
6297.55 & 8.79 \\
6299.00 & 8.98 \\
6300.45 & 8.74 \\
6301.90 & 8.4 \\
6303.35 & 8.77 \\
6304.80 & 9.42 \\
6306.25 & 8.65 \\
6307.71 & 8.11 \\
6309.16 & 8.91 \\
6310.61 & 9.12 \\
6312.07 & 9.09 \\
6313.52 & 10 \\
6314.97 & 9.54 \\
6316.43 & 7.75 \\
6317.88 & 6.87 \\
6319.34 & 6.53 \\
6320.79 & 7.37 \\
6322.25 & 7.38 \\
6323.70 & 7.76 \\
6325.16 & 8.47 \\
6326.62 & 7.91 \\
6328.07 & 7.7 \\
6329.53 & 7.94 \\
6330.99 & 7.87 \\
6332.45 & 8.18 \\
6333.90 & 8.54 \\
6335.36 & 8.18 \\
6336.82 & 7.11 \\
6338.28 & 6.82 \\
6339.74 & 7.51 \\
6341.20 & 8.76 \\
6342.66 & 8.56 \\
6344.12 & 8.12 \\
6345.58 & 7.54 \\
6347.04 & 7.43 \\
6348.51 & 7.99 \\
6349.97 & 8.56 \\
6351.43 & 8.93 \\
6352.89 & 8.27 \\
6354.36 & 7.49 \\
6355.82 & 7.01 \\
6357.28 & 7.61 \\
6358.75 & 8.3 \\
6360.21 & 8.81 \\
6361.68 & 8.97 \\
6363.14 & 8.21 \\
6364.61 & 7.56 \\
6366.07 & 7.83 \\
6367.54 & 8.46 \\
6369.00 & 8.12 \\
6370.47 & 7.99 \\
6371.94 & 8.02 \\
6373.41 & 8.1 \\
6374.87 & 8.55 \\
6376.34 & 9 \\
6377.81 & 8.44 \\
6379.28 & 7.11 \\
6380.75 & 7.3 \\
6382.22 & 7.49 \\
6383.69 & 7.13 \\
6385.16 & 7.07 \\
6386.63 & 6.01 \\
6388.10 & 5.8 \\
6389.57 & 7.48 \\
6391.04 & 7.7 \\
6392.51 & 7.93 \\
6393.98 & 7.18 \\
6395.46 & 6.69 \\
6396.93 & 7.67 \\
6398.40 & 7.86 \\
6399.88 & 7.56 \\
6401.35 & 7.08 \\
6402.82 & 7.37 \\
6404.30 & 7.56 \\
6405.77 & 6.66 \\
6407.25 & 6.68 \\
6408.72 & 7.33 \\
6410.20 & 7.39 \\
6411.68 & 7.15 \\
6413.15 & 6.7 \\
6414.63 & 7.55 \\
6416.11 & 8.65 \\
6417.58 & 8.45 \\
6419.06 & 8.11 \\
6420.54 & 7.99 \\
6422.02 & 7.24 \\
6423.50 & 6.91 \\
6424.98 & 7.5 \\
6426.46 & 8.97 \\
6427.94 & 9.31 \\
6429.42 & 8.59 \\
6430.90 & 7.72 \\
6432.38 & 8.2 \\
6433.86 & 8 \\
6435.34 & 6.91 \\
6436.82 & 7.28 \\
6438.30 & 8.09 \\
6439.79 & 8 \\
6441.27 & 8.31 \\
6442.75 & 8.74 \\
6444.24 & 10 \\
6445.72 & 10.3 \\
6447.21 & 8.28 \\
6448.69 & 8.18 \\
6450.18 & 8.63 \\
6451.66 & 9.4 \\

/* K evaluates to 0.05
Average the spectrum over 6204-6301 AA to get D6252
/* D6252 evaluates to 8.1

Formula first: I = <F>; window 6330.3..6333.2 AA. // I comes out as 8.05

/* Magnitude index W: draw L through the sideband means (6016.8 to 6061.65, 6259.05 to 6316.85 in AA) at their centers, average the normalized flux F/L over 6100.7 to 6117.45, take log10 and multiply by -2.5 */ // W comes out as 0.02 mag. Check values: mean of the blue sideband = 8.89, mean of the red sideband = 8.33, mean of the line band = 8.6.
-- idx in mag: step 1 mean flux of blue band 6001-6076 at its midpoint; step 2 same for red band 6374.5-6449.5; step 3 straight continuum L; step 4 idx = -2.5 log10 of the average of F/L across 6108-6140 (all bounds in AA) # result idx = 0.049 mag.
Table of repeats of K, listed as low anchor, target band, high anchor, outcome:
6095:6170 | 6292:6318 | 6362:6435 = -0.09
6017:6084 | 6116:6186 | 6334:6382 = 0.04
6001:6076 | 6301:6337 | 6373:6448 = -0.03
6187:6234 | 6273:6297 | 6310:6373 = 0.08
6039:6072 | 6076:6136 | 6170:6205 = 0.02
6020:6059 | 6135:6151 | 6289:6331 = 0.07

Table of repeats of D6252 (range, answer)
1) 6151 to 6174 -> 8.35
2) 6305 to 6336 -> 8.2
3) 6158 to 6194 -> 8.33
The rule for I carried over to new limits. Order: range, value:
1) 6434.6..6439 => 7.43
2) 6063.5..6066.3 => 8.18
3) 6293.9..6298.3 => 8.1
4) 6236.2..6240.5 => 8.14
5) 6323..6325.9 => 8.1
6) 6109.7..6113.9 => 8.8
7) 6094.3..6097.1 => 9.71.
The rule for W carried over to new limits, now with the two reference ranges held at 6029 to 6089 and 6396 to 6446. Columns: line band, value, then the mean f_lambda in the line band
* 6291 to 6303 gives 0.00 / 8.2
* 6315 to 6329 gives 0.07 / 7.63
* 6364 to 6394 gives 0.05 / 7.64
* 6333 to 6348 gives 0.03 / 7.86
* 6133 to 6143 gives 0.10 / 7.88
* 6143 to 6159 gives -0.01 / 8.66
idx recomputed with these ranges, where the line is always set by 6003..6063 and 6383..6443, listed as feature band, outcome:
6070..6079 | 0.018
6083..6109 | -0.039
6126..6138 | 0.052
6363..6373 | -0.042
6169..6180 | 0.028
